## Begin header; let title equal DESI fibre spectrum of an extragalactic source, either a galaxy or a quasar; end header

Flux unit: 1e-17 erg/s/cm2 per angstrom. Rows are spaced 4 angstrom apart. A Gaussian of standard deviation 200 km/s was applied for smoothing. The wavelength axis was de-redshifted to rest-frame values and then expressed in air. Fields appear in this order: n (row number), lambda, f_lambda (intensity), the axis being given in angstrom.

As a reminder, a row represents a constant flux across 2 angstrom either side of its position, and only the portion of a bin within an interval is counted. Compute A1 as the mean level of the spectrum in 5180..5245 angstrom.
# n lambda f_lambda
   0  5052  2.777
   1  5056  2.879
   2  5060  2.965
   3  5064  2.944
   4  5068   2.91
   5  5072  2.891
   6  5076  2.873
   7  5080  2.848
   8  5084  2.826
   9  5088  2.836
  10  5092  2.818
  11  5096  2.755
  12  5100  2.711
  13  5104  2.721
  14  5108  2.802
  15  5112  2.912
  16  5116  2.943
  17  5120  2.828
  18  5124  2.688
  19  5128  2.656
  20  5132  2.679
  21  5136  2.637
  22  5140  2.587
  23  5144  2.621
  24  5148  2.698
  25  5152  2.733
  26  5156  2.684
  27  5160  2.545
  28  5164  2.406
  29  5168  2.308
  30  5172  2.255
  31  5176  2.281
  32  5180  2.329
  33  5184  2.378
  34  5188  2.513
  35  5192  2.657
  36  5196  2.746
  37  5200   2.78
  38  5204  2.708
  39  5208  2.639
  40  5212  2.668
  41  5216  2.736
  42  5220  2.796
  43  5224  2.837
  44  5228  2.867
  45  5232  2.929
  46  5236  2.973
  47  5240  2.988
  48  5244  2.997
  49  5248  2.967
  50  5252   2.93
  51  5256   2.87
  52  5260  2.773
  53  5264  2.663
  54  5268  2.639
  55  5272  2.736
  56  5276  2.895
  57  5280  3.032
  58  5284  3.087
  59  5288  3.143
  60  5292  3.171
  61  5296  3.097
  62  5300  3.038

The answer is 2.75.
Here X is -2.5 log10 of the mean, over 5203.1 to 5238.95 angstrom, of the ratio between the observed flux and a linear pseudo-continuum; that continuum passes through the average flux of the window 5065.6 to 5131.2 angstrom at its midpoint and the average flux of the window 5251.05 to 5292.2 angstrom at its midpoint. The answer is 0.03 mag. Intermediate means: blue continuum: 2.81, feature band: 2.8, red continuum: 2.89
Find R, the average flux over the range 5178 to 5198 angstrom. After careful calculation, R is 2.52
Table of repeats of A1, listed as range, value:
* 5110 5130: 2.81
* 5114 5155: 2.71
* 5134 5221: 2.57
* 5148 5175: 2.5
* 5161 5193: 2.39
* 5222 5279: 2.86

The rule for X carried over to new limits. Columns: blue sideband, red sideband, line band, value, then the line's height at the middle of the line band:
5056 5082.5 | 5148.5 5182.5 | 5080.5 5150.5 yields -0.03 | 2.69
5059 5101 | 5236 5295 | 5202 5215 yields 0.09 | 2.9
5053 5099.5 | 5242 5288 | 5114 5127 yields 0.02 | 2.87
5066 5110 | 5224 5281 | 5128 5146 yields 0.08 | 2.83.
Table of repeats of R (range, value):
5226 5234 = 2.9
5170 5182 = 2.29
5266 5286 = 2.88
